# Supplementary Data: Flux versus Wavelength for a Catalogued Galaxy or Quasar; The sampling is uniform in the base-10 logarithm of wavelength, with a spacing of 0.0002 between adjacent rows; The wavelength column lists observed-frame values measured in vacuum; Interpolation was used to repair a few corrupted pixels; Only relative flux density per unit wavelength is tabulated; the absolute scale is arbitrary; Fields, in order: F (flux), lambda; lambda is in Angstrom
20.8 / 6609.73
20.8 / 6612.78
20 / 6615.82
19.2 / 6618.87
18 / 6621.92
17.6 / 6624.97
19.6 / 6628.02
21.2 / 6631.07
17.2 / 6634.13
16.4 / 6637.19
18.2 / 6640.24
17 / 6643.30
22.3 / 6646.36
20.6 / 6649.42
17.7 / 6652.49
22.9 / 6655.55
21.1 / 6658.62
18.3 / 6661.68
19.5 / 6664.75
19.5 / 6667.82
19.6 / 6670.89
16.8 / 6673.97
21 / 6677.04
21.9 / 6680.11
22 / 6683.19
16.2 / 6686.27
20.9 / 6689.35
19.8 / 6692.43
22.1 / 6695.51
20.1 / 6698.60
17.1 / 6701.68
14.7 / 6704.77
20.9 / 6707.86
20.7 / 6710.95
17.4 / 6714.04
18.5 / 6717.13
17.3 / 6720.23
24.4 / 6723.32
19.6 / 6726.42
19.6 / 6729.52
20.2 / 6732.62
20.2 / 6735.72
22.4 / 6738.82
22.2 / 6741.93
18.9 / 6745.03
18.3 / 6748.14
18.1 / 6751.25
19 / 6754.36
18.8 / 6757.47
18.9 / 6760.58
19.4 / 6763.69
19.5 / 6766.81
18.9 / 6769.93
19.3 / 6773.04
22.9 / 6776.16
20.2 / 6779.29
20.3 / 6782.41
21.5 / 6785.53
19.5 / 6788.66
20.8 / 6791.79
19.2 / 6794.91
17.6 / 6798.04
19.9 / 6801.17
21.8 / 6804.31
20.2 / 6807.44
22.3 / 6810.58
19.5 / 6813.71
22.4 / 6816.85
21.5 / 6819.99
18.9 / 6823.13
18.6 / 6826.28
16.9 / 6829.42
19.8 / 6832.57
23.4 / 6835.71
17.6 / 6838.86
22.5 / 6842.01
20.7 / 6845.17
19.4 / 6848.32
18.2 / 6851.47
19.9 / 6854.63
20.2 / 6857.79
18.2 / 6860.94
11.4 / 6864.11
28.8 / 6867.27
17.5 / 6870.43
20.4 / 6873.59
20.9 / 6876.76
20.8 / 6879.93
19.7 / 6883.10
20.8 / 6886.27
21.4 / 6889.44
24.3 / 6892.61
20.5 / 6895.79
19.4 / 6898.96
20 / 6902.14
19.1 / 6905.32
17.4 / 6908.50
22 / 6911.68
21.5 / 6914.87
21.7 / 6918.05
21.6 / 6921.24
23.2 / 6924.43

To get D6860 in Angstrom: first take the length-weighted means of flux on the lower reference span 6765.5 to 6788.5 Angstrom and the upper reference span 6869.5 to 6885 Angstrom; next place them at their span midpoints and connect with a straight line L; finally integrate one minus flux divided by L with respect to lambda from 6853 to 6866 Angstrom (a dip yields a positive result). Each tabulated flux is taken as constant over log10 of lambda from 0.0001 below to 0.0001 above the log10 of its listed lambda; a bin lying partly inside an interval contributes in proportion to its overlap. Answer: 1.5 Angstrom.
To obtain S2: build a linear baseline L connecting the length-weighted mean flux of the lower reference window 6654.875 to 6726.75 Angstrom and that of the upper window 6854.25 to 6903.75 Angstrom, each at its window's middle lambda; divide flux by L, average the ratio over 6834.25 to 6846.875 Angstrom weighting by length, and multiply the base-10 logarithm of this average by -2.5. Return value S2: -0.05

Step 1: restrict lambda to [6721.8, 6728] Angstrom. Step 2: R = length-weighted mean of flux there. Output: 22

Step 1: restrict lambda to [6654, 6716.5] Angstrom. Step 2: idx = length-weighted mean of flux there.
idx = 19.6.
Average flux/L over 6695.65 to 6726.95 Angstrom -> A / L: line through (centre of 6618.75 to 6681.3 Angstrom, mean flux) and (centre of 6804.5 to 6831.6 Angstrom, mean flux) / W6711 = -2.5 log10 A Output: 0.02 mag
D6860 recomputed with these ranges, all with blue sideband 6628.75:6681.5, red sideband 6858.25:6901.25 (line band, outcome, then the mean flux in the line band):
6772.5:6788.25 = -0.7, 20.8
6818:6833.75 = 0.7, 19.2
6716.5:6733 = -0.2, 20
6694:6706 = 0.6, 18.6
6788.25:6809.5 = 0.1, 19.9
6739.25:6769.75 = 0.8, 19.3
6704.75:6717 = 0.5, 18.9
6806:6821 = -0.8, 21.2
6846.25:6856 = 0.5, 19.2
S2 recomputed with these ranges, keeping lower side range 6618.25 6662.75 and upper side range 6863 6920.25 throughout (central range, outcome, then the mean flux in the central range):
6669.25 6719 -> 0.01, 19.3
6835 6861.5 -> 0.02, 20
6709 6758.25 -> 0.00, 19.7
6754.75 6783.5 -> 0.01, 19.8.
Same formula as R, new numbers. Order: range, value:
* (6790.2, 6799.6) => 19.2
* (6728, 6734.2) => 19.9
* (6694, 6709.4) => 19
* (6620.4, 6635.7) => 18.7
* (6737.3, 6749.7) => 20.4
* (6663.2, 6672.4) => 19.5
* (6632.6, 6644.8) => 17.2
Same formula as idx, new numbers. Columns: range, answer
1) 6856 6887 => 19.8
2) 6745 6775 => 19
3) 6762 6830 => 20.1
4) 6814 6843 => 20.1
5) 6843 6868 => 19.3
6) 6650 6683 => 19.9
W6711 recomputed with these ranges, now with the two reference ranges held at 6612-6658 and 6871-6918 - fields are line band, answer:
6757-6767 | 0.042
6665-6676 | 0.034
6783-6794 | -0.025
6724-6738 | -0.031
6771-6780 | -0.042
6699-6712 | 0.068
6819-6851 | 0.023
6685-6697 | -0.016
